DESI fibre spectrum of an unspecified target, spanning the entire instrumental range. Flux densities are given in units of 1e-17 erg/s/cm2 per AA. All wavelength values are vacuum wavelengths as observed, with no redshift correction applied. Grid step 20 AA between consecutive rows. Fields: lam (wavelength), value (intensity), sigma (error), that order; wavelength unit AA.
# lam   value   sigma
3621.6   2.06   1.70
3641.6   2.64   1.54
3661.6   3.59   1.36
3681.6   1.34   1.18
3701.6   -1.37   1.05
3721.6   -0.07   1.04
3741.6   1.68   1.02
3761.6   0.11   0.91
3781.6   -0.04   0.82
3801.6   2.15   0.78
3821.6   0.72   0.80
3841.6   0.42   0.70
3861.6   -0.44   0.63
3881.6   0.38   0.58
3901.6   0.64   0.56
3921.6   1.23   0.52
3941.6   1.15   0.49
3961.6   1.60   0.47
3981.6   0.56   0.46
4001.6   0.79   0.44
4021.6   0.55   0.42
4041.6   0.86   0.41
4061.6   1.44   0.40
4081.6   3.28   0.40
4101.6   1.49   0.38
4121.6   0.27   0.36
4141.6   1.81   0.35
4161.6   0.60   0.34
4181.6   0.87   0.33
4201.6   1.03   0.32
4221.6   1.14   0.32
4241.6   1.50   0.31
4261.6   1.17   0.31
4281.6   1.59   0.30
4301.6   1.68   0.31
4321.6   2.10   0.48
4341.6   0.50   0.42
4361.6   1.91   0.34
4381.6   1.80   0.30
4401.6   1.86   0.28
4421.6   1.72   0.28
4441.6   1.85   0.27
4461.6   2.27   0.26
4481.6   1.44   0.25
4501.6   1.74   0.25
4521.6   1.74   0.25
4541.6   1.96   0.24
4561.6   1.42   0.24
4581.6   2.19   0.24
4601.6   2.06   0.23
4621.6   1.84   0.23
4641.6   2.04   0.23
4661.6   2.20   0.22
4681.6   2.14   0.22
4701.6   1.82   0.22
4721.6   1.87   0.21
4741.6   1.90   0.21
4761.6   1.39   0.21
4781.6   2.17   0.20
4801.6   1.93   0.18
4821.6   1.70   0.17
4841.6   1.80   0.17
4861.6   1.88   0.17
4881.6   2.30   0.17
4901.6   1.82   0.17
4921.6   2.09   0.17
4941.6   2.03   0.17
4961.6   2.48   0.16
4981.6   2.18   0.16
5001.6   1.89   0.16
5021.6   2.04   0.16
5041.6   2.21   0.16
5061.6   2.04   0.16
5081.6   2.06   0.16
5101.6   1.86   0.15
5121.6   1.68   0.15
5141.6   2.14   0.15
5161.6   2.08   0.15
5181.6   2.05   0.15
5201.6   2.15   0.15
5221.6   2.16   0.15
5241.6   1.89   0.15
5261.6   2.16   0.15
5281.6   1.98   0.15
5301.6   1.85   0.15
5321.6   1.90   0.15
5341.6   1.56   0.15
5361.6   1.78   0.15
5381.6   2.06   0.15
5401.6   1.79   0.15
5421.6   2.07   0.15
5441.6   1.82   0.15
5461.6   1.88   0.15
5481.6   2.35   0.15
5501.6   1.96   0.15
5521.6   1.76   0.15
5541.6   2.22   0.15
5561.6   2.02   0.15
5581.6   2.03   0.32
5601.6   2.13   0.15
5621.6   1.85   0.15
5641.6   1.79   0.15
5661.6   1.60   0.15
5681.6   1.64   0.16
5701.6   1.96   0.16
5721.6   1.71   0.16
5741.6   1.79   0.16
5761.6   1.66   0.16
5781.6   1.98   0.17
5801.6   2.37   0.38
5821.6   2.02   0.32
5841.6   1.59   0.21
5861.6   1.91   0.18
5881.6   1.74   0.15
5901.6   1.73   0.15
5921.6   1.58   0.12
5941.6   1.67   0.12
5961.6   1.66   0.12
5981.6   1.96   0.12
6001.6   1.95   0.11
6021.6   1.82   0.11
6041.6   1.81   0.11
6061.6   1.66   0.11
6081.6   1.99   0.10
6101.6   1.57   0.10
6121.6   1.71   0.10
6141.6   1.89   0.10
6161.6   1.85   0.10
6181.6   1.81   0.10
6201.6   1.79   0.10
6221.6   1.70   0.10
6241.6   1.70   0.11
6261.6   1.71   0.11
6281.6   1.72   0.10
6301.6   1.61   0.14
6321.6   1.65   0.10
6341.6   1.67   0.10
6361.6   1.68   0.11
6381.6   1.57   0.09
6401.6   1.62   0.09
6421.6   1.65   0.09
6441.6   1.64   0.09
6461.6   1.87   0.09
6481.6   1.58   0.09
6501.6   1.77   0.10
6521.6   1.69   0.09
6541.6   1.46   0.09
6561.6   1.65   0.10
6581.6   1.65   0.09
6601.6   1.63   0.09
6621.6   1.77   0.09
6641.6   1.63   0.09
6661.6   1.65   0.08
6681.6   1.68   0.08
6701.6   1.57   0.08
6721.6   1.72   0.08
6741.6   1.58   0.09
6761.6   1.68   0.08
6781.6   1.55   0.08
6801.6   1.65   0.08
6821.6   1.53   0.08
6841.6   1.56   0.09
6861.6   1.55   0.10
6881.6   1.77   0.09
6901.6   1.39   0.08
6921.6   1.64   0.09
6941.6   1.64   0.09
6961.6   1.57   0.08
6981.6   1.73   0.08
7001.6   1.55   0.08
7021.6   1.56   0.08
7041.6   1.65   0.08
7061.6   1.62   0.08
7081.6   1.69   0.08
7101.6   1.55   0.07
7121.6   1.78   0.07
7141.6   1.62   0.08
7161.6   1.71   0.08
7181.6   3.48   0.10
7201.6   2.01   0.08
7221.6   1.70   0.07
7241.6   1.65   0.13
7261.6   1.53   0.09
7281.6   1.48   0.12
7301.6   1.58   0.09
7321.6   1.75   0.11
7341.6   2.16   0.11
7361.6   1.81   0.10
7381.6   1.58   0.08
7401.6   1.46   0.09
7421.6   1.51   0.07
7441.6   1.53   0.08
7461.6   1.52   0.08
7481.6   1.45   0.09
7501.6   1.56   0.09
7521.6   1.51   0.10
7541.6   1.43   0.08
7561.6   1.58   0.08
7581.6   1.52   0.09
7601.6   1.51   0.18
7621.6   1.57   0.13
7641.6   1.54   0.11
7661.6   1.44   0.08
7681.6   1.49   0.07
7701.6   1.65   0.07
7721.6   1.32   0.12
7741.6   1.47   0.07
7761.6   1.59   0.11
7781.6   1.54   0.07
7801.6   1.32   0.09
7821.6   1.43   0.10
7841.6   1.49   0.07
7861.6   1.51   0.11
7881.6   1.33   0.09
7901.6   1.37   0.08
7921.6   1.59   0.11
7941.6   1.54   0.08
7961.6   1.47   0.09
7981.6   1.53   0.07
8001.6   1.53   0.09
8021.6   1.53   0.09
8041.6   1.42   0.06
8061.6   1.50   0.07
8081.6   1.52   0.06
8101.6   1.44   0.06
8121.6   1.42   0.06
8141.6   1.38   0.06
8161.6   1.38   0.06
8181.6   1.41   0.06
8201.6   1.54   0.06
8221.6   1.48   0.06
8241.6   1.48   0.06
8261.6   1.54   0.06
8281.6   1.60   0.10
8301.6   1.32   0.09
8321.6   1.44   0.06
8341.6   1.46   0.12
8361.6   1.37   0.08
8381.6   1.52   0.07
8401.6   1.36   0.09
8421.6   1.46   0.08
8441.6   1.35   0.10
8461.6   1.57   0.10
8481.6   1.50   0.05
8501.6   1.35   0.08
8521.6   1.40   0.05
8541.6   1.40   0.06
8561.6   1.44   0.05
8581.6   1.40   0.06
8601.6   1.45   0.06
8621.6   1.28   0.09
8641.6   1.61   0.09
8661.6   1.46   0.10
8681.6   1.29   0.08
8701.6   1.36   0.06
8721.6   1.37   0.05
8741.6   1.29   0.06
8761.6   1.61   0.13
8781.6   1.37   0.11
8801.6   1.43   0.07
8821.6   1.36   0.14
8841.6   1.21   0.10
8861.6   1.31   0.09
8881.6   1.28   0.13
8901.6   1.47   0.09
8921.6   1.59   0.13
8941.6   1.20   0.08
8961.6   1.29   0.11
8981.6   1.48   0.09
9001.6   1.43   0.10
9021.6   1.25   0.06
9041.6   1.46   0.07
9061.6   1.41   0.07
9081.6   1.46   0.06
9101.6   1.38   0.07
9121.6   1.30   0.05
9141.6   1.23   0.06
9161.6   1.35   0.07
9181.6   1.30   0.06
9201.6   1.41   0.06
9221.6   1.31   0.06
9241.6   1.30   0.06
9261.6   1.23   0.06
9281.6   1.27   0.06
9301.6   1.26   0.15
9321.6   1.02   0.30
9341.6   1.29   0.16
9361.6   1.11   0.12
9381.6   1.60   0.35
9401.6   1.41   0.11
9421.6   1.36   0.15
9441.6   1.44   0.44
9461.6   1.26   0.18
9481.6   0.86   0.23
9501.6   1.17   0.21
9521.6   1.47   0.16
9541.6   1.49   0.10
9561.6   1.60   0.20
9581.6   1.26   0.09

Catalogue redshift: 0.093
